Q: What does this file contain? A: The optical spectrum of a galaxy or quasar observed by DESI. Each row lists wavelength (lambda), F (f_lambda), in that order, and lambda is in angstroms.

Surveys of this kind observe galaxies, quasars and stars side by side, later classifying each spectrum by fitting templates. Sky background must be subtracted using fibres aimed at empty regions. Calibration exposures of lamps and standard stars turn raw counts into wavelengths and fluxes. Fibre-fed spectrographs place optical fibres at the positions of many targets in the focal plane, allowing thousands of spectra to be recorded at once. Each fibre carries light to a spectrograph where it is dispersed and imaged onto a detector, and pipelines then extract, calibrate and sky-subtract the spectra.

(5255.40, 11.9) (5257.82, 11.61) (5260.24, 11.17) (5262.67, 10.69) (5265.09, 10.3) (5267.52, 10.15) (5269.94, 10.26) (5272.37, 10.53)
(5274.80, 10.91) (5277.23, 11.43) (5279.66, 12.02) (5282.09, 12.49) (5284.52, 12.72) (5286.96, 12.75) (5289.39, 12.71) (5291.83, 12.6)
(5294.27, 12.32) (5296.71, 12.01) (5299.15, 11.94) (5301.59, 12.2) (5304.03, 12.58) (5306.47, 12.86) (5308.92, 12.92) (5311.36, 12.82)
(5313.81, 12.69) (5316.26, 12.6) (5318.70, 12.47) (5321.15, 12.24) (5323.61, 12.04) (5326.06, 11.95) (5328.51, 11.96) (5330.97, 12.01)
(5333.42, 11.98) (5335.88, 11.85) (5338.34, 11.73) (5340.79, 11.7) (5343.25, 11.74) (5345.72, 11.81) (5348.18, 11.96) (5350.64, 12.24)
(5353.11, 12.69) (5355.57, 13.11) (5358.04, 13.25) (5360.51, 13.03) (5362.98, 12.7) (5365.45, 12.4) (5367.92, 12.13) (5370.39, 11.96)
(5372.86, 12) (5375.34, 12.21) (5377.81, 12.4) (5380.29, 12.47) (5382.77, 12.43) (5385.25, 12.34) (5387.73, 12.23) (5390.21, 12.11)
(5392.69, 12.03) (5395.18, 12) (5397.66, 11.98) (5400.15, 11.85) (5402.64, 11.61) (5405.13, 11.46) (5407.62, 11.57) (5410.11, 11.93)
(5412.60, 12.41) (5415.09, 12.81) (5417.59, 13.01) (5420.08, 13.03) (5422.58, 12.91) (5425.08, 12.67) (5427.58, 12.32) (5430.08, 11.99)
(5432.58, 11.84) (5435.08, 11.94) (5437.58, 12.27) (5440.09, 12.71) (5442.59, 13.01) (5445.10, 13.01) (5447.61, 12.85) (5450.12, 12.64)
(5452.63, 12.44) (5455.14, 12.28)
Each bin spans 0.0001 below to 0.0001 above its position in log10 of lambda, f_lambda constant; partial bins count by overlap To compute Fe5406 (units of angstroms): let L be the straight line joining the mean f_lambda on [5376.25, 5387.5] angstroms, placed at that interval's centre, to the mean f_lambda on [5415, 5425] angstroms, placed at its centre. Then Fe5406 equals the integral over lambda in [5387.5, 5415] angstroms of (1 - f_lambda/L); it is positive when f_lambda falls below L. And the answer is 1.5 angstroms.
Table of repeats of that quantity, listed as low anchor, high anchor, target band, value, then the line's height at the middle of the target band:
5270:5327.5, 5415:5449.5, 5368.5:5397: 0.6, 12.4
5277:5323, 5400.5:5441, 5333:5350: 0.8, 12.4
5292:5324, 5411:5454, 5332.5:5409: 2.2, 12.5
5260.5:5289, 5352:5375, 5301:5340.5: -1.1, 12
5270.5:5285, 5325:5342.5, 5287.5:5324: -2.4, 11.7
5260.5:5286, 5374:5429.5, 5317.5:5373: -2.1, 11.8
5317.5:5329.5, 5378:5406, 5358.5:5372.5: -0.4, 12.1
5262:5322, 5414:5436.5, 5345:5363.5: -0.6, 12.2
